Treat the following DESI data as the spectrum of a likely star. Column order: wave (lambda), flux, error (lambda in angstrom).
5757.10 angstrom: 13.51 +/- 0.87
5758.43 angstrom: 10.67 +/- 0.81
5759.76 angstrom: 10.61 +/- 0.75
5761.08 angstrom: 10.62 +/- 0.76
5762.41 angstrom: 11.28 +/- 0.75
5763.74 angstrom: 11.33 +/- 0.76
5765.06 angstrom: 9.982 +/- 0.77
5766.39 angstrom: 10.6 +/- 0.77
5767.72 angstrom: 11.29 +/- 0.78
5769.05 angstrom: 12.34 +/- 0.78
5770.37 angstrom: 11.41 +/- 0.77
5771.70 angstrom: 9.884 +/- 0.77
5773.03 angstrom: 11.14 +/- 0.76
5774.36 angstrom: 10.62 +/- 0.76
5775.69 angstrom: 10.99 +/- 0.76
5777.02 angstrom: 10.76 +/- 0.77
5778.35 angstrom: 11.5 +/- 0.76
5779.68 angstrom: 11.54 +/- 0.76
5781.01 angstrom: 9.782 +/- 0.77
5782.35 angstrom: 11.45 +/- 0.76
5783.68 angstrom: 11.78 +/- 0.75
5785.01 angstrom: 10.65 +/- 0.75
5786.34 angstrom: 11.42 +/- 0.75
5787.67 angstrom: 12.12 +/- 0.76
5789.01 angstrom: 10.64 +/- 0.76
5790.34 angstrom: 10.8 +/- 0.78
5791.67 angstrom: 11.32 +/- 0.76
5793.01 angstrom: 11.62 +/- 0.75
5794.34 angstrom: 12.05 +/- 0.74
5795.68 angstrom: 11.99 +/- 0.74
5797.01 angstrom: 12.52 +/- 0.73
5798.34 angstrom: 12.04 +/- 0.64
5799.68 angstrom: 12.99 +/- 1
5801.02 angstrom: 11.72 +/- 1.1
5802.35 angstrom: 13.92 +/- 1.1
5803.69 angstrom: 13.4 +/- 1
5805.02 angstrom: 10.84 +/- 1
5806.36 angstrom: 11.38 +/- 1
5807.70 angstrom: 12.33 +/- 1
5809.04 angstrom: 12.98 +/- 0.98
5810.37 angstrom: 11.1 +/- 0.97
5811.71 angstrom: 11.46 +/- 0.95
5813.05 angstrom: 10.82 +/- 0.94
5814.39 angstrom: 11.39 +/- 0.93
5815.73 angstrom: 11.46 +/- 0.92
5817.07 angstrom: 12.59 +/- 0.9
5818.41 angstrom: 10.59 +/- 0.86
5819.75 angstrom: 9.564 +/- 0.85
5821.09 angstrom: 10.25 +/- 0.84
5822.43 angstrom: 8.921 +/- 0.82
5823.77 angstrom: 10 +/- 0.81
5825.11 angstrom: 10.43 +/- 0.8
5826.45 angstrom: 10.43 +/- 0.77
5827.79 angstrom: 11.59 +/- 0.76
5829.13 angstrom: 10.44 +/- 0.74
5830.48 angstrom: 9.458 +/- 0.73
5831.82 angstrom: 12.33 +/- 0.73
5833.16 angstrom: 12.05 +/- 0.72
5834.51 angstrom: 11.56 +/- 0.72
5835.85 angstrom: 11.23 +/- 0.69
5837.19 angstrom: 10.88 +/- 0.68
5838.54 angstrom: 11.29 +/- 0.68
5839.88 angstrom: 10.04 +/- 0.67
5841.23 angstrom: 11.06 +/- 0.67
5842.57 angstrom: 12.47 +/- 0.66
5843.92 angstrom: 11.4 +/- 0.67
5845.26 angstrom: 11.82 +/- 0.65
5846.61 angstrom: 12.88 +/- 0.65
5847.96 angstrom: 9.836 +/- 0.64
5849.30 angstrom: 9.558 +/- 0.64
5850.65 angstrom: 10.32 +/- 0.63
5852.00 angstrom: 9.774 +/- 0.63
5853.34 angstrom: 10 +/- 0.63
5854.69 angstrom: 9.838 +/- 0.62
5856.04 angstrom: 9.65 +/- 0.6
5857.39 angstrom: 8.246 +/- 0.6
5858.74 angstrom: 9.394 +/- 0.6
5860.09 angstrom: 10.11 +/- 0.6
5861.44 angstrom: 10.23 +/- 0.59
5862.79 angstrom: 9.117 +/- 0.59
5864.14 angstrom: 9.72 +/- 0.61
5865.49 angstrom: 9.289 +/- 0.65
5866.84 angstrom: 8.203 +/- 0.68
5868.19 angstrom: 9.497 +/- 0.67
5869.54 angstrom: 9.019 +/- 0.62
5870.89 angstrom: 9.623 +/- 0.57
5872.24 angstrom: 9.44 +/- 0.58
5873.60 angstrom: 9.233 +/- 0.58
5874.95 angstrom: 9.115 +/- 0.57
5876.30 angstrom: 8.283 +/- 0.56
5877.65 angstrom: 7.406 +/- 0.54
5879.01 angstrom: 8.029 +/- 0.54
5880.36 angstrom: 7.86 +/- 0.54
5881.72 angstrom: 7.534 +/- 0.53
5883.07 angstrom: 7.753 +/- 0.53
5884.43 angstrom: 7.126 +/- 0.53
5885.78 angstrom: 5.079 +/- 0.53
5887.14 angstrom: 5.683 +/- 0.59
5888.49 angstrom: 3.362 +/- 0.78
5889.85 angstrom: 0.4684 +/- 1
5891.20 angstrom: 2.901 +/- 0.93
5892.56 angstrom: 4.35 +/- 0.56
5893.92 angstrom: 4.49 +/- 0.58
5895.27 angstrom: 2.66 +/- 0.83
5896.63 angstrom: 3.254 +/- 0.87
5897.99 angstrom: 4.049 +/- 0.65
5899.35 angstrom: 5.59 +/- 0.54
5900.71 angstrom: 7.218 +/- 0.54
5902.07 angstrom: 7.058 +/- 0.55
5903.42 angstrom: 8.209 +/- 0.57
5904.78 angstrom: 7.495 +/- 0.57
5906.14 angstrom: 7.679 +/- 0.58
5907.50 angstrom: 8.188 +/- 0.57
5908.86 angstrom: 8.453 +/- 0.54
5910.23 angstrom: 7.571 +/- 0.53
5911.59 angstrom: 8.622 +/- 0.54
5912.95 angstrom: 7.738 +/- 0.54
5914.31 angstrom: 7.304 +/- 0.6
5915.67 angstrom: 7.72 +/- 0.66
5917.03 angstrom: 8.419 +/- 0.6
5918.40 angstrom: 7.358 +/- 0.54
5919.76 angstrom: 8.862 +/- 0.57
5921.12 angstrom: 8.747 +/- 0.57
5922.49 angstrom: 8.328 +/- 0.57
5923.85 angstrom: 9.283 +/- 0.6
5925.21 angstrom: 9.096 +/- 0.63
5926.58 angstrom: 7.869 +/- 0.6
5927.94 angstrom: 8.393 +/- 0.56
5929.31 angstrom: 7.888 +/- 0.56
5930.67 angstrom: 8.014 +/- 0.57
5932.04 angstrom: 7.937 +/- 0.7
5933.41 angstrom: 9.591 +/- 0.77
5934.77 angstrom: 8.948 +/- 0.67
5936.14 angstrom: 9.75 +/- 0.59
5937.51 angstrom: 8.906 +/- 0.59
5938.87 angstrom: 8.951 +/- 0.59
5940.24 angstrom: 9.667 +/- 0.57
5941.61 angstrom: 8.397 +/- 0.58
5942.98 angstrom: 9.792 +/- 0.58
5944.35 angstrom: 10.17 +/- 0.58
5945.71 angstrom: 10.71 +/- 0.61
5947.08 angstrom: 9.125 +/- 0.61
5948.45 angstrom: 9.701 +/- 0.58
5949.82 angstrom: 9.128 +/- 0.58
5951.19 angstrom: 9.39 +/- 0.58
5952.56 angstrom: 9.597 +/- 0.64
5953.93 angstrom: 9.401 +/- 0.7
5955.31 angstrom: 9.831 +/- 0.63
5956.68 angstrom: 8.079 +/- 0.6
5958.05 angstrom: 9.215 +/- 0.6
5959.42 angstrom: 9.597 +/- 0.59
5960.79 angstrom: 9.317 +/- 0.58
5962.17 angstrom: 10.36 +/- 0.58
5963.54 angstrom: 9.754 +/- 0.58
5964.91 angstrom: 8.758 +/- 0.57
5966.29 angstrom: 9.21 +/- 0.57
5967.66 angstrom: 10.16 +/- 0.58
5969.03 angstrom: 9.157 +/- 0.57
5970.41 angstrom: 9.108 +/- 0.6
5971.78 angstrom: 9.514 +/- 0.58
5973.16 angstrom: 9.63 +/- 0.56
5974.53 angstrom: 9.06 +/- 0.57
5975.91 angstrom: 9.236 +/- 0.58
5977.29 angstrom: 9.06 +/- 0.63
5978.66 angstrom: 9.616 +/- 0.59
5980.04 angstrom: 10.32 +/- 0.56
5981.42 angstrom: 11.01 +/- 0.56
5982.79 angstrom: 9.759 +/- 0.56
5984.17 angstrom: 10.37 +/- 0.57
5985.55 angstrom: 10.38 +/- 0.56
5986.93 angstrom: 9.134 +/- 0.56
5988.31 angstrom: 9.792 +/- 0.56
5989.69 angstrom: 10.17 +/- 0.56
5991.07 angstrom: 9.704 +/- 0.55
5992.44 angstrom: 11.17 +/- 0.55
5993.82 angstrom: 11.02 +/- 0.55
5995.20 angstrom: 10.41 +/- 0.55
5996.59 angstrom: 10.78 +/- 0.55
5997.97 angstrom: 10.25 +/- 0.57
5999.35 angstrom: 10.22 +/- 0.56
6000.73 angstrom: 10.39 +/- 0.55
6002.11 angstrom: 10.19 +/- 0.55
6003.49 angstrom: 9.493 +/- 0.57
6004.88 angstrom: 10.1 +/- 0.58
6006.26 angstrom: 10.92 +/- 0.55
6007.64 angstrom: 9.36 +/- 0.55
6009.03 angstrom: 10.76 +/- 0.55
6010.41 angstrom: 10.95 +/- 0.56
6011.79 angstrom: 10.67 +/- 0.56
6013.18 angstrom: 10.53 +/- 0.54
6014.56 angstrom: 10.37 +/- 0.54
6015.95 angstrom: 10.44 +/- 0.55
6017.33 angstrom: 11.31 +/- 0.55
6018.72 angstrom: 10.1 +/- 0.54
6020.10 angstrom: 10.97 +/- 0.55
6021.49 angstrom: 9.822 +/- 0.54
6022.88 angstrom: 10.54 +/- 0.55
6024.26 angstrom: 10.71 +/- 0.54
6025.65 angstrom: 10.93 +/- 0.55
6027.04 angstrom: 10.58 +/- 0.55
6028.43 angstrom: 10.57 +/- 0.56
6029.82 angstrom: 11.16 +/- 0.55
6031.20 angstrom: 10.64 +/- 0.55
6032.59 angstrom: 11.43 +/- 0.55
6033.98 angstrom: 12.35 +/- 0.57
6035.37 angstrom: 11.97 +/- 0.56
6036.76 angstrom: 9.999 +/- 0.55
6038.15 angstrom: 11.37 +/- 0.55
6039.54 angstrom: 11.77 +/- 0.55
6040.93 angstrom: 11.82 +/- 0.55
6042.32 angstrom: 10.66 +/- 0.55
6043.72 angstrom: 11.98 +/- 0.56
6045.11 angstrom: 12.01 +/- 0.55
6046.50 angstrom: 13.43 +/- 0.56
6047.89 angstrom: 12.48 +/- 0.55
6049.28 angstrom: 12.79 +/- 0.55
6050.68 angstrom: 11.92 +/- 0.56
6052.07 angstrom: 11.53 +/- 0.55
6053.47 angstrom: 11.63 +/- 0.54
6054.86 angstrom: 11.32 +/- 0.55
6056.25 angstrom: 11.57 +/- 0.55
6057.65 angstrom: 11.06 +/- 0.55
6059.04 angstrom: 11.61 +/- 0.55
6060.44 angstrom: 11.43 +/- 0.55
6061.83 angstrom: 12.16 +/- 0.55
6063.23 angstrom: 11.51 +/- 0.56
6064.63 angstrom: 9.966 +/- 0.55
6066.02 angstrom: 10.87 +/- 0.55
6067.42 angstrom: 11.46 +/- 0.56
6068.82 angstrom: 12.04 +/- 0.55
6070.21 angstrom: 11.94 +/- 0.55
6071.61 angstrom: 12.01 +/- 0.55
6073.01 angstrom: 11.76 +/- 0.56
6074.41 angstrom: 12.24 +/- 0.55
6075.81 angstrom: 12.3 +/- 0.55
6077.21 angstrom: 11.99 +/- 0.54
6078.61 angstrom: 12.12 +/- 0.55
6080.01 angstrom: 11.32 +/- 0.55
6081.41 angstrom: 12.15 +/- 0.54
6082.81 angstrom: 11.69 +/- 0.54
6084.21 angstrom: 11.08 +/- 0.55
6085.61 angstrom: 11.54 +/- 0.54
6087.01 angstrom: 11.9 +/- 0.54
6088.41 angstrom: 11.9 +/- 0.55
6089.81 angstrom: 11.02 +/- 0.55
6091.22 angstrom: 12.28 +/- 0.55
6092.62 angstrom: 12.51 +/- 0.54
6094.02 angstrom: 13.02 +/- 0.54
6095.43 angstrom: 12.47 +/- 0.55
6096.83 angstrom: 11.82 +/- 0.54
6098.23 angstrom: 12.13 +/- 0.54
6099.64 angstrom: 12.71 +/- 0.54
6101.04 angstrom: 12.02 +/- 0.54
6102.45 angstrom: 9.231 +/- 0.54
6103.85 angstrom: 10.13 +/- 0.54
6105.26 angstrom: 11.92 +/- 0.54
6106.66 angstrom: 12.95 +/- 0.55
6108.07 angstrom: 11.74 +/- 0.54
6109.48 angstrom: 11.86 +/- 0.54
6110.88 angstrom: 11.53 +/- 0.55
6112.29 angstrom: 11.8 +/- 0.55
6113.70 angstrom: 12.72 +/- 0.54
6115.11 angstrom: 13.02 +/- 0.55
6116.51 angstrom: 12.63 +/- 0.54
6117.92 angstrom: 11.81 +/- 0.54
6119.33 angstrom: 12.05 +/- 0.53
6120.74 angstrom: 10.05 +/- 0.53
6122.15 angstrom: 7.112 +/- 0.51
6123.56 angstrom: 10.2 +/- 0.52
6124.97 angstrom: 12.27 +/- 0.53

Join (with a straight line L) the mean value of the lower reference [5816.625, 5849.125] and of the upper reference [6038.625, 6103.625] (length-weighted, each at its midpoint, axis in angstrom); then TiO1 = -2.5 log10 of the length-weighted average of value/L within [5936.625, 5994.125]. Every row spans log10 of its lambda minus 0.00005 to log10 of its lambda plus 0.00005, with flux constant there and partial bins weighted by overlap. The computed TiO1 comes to 0.18 mag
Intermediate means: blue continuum 10.9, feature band 9.62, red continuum 11.8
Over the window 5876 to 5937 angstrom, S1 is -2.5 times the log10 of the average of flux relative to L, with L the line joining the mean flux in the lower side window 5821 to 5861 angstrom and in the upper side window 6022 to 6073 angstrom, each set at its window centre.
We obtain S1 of 0.47 mag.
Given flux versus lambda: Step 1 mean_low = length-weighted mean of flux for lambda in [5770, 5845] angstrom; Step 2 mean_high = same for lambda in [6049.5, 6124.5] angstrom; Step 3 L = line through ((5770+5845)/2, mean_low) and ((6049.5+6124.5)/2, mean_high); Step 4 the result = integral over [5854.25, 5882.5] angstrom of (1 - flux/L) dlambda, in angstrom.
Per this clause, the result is 5.9 angstrom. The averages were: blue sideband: 11.3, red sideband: 11.6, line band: 8.98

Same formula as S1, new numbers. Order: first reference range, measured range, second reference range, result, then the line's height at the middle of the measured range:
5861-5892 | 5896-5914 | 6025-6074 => 0.169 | 8.19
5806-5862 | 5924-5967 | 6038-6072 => 0.220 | 11.2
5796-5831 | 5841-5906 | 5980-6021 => 0.353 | 11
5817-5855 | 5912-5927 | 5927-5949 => 0.140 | 9.41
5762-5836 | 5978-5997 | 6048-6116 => 0.137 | 11.6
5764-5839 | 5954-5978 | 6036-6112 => 0.229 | 11.6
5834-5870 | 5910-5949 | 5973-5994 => 0.155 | 10.1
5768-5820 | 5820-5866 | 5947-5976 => 0.046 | 10.9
